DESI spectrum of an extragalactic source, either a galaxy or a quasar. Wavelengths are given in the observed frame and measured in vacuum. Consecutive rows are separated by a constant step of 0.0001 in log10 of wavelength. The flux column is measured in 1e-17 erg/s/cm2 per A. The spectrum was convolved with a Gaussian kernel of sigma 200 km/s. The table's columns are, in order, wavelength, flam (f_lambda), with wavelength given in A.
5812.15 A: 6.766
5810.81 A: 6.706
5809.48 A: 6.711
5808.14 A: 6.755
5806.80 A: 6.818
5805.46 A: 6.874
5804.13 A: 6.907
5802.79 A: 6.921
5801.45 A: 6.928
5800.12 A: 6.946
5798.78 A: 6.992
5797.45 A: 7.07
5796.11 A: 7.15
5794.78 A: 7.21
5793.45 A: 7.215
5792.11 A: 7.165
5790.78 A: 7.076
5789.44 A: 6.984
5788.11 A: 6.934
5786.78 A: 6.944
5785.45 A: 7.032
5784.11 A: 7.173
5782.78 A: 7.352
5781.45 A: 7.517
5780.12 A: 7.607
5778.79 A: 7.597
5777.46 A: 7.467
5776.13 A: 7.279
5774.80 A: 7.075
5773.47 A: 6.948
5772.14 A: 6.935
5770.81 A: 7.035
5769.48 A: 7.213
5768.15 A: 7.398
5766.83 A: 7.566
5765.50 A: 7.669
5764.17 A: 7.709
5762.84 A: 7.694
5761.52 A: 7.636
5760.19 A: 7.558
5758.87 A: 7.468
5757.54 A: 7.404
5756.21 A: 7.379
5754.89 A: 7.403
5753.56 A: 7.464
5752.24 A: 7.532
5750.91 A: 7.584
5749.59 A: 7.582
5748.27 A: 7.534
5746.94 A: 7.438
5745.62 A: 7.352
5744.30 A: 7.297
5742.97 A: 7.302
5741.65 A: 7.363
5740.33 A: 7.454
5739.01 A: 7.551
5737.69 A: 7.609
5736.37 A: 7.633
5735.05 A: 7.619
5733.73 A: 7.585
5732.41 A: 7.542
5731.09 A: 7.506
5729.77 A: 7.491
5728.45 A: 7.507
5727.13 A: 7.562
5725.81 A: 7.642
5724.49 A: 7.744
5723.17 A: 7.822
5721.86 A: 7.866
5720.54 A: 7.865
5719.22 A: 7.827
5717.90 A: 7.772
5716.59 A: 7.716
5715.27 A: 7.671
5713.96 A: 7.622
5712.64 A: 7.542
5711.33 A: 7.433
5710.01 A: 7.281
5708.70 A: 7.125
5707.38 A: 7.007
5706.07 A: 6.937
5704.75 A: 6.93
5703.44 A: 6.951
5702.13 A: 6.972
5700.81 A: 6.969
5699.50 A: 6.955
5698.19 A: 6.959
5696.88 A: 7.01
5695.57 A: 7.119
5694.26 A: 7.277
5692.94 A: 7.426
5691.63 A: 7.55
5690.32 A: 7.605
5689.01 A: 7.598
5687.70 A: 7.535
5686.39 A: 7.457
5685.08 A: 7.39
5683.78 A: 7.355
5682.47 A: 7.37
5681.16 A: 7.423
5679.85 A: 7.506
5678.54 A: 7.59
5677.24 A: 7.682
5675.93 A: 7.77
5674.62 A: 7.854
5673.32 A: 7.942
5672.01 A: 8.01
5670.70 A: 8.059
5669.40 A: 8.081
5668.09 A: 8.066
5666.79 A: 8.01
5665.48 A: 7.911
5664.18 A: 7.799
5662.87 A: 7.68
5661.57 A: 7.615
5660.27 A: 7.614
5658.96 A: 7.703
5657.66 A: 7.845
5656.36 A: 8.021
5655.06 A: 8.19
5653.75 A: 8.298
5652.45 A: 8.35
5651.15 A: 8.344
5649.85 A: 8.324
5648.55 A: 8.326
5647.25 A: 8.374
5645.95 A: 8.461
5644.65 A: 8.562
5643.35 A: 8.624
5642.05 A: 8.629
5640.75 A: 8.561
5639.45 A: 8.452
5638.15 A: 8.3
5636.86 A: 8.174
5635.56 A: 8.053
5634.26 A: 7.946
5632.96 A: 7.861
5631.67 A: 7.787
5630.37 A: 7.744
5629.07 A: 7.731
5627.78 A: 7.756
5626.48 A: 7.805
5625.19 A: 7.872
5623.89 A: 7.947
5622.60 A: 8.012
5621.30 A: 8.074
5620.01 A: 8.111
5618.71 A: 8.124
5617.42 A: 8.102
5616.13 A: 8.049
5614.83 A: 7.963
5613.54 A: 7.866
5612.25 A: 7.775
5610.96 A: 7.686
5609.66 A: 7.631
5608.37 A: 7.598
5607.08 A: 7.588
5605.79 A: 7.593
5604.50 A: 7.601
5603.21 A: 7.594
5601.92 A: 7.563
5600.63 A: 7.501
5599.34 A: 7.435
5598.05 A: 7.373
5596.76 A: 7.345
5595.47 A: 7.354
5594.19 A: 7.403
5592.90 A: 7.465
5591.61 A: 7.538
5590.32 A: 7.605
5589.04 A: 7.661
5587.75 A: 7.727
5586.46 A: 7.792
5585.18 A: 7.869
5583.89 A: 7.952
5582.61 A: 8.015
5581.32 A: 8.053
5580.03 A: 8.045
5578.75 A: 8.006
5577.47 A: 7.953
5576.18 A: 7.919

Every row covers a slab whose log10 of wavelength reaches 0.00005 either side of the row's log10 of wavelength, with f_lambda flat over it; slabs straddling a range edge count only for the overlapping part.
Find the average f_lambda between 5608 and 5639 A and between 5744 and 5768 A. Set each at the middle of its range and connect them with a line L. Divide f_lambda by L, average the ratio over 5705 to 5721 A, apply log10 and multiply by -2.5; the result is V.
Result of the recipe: 0.03 mag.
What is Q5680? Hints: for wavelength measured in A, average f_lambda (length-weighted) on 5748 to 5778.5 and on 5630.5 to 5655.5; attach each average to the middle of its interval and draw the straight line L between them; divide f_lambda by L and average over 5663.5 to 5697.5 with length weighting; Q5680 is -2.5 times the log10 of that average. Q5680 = 0.05 mag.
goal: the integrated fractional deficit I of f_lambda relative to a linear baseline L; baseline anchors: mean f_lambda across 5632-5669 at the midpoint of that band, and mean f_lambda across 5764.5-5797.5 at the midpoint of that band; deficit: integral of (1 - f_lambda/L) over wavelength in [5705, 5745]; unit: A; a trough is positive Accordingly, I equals 0.5 A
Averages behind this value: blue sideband 8.14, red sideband 7.23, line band 7.52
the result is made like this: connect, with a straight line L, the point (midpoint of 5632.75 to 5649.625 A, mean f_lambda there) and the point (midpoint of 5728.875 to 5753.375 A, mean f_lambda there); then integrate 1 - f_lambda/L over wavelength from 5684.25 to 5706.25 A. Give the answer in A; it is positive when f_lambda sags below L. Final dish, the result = 1.9 A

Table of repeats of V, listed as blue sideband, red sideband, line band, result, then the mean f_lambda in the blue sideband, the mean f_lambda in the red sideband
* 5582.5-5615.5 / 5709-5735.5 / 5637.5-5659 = -0.096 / 7.63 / 7.62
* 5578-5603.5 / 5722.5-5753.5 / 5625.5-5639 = -0.041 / 7.67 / 7.53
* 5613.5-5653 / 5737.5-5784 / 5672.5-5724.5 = 0.049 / 8.14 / 7.42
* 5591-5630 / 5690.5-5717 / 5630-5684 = -0.076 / 7.72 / 7.22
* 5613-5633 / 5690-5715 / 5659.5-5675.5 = -0.051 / 7.93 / 7.19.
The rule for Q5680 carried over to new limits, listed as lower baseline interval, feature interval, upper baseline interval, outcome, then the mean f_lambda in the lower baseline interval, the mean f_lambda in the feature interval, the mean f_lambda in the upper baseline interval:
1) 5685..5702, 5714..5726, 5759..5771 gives -0.06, 7.28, 7.77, 7.52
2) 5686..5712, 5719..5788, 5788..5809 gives -0.06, 7.2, 7.46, 6.99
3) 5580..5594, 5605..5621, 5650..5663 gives 0.00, 7.76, 7.84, 7.99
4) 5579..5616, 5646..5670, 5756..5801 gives -0.07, 7.67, 8.04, 7.27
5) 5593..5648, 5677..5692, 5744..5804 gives 0.02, 7.9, 7.5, 7.29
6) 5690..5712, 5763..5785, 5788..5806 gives -0.04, 7.14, 7.35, 7.03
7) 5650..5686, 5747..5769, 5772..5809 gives -0.03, 7.84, 7.53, 7.1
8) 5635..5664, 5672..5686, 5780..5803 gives 0.05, 8.2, 7.61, 7.12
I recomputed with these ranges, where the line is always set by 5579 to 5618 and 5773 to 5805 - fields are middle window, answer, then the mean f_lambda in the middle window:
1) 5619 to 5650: -2.3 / 8.14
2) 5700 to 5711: 0.5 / 7.03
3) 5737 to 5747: -0.2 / 7.43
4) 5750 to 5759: -0.3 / 7.46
